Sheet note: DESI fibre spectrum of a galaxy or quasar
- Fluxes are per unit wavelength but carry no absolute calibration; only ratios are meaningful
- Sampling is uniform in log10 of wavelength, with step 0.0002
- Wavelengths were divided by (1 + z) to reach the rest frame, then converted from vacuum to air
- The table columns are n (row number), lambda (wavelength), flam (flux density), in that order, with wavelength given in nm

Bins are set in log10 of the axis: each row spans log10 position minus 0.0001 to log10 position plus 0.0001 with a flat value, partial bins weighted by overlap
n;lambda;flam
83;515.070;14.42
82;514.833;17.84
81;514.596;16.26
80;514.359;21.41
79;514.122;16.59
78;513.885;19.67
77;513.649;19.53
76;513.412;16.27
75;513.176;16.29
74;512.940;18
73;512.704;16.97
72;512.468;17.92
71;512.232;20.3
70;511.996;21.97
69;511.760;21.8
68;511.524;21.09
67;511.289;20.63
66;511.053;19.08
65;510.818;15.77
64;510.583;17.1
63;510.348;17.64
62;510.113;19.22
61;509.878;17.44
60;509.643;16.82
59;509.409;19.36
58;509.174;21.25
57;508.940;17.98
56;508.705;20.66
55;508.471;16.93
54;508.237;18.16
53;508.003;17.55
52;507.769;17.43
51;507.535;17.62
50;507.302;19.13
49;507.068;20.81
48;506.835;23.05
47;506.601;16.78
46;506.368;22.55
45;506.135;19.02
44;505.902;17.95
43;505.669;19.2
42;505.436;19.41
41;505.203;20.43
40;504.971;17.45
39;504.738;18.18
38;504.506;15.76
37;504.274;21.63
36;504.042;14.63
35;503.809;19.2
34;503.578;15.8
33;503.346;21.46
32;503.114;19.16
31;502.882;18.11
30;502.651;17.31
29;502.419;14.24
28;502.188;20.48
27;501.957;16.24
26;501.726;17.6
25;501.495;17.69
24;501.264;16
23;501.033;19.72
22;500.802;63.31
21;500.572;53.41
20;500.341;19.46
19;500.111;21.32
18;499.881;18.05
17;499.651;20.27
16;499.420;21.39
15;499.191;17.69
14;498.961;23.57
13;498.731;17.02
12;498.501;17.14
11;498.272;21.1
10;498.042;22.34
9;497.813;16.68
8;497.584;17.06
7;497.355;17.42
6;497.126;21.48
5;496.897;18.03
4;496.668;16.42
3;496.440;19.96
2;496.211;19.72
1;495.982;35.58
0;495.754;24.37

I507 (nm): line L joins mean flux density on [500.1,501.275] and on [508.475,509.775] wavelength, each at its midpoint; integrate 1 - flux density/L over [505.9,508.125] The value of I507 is 0.35 nm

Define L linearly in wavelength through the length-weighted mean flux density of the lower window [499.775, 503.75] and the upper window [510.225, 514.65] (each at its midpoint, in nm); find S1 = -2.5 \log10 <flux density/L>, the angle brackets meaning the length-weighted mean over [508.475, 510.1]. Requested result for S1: 0.06 mag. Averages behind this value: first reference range 22.9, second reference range 18.7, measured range 18.8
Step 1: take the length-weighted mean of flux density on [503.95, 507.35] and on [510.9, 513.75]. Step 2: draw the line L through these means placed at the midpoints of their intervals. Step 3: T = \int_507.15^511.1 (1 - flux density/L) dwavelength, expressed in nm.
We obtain 0.188 nm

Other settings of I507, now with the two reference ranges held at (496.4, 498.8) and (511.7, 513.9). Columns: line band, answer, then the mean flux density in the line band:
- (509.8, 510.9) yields 0.07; 17.5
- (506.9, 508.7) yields 0.02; 18.5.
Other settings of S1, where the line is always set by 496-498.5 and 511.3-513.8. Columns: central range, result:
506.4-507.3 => -0.06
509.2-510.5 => 0.05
